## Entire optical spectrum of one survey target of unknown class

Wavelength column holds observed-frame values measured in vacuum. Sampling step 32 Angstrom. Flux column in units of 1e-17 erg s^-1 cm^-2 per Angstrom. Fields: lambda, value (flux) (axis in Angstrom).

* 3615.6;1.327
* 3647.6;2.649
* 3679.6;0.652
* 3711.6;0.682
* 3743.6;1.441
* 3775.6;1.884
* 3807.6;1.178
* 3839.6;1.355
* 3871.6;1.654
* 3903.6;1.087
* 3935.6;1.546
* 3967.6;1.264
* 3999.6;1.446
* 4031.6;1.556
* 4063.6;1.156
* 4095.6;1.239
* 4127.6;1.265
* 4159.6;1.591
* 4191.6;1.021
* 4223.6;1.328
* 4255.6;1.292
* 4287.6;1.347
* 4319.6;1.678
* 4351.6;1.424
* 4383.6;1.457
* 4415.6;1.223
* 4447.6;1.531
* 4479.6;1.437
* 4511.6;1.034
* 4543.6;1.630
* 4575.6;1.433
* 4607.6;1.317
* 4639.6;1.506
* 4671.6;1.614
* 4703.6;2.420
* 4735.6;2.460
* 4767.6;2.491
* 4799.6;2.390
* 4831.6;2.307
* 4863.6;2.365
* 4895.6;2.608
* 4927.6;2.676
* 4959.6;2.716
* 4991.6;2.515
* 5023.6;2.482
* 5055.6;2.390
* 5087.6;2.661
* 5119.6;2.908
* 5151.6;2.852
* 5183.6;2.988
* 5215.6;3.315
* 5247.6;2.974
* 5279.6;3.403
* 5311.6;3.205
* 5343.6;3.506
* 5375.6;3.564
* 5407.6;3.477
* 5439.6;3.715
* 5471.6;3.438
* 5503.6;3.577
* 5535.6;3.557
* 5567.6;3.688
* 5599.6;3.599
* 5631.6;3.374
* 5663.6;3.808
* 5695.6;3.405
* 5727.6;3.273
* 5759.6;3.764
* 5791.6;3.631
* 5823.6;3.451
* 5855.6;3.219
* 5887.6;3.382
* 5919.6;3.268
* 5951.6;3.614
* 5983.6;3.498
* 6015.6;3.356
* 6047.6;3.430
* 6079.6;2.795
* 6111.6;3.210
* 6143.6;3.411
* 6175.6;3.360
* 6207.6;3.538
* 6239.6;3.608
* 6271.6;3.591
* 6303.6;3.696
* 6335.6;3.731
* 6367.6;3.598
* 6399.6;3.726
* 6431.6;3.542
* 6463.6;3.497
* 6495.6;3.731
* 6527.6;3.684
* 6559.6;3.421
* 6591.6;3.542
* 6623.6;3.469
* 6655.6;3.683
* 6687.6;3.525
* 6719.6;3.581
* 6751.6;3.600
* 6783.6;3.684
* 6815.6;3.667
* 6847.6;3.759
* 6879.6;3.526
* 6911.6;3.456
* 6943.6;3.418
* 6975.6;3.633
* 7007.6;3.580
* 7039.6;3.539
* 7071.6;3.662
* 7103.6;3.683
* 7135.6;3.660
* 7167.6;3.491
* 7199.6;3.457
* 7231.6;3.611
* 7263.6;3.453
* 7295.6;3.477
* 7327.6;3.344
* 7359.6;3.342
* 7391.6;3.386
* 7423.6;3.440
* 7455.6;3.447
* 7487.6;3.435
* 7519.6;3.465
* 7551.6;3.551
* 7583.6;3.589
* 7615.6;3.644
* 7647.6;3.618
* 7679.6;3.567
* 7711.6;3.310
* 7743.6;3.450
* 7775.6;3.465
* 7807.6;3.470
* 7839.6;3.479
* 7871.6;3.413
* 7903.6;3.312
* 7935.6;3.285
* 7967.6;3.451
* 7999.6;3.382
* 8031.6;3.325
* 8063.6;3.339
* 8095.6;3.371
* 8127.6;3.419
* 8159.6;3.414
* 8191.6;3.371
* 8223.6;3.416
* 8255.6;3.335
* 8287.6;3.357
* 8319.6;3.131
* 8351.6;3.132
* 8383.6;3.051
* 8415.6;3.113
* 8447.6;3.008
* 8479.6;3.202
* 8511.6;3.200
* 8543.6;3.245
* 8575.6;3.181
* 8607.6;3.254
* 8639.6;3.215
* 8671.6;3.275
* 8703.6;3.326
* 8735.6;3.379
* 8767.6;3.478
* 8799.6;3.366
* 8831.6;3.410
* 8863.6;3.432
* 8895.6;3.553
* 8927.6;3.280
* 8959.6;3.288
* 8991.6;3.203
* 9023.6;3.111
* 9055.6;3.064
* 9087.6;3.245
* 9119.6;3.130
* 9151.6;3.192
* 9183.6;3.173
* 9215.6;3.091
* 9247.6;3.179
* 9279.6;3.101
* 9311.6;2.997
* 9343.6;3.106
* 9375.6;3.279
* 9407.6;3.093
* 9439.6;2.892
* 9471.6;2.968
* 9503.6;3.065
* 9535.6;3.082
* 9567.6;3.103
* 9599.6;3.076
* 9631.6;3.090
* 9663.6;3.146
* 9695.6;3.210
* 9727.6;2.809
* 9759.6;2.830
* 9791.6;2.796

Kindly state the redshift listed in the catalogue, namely 0.17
